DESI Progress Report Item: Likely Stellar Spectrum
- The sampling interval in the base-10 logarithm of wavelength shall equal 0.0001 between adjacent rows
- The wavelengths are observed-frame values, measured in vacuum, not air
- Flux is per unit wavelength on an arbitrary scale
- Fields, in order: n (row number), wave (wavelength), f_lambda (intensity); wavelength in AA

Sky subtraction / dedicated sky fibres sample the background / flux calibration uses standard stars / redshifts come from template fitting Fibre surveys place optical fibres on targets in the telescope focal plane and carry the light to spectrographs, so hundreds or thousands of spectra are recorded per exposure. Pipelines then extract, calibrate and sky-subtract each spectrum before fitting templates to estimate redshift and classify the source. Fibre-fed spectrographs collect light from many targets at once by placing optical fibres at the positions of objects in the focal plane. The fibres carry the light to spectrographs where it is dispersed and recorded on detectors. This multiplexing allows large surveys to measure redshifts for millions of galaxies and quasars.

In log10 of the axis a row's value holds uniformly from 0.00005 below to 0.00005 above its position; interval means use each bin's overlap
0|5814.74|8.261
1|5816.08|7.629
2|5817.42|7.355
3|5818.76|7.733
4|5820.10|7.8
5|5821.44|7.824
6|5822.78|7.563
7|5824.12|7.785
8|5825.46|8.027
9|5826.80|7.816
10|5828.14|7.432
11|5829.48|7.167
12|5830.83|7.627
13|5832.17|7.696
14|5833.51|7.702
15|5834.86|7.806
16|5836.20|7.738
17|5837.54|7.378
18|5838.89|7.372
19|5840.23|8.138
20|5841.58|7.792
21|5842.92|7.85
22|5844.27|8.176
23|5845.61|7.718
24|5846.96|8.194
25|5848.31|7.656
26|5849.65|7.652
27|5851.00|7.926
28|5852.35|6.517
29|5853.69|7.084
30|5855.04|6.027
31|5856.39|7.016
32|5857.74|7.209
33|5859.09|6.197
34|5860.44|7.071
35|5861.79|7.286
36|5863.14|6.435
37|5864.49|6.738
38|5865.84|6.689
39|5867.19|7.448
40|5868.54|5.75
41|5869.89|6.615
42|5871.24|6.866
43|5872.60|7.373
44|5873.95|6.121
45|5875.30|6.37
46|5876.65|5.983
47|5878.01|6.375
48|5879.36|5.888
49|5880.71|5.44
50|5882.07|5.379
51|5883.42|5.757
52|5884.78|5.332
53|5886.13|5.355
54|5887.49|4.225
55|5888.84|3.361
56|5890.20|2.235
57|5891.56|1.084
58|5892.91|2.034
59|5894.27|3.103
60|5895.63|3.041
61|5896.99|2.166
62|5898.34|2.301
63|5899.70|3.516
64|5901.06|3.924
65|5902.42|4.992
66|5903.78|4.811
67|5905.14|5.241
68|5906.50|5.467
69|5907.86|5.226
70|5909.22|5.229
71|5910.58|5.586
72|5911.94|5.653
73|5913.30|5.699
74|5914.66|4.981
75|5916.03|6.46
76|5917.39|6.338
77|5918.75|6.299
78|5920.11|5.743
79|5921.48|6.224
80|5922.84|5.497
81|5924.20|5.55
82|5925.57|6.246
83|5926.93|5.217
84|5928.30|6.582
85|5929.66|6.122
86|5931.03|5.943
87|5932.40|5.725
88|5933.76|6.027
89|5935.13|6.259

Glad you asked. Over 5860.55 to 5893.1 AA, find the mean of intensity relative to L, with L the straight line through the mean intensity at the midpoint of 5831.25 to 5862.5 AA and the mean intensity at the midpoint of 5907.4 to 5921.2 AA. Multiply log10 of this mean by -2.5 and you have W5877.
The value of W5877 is 0.20 mag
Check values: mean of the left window 7.44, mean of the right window 5.74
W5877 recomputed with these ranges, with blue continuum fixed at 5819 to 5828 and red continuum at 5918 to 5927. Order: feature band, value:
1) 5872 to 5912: 0.372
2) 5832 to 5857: -0.024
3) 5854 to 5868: 0.039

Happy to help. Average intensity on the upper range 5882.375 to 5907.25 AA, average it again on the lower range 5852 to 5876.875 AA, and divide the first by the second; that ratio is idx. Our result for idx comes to 0.6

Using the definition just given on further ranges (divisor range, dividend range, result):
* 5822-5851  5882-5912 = 0.53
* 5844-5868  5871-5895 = 0.68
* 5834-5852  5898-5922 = 0.67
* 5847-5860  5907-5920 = 0.81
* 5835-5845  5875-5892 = 0.62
